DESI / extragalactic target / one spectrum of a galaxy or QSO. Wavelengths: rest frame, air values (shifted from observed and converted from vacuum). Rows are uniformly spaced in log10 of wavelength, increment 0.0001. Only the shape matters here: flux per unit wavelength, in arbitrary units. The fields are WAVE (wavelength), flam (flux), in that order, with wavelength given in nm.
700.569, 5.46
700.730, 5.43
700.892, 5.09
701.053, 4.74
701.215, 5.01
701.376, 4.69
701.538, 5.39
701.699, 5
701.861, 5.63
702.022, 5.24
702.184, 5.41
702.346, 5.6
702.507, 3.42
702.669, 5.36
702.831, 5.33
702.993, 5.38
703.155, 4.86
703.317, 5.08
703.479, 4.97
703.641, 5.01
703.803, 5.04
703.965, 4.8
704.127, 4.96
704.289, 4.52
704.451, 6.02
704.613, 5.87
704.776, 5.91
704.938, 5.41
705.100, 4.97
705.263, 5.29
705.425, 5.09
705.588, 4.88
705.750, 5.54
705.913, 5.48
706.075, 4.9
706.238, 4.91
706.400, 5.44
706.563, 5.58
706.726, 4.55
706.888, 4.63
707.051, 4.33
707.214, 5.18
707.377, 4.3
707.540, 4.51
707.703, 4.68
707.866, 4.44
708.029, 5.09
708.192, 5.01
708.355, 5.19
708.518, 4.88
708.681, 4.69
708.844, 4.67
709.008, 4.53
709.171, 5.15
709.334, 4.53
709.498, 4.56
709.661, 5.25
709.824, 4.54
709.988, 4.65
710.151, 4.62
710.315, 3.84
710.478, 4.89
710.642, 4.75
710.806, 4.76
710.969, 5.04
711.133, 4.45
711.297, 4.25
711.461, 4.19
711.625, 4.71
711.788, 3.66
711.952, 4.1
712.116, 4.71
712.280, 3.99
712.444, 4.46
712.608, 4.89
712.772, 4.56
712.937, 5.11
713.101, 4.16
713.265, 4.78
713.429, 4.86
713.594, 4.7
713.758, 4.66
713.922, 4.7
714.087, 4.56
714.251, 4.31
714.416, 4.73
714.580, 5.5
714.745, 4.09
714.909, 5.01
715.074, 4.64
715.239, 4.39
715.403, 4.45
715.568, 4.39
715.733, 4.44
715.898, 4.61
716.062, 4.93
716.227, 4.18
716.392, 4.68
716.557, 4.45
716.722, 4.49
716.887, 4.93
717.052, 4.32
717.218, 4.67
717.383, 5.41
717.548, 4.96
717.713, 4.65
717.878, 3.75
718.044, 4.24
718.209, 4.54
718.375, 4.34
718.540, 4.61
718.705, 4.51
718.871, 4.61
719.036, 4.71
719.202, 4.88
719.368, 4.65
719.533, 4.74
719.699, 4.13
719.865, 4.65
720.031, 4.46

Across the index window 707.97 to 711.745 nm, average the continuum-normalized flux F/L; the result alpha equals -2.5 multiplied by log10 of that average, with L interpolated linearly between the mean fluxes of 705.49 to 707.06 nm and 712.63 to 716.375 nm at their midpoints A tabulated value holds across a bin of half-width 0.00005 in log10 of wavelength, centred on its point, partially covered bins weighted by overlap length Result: 0.041 mag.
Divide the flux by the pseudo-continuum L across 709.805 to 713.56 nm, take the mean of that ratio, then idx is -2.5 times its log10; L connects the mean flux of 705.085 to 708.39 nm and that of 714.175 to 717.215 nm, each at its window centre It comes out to 0.05 mag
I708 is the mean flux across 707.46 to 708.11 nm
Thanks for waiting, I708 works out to 4.68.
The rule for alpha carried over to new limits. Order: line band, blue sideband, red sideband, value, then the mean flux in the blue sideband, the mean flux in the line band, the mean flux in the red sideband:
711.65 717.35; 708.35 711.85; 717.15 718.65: 0.01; 4.62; 4.57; 4.57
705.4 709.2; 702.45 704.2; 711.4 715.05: -0.02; 4.95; 4.9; 4.57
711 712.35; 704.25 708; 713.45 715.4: 0.12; 5.07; 4.29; 4.66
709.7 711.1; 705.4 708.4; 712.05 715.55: 0.03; 4.93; 4.65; 4.63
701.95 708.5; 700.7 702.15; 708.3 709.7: -0.02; 5.13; 5.05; 4.81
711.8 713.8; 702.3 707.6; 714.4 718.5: 0.04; 5.06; 4.55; 4.59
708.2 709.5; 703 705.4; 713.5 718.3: 0.04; 5.2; 4.8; 4.6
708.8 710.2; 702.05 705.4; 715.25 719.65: 0.04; 5.16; 4.73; 4.58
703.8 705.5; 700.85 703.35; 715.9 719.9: -0.06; 5.08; 5.27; 4.58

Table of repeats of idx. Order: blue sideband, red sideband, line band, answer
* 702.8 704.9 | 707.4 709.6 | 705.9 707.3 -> -0.01 mag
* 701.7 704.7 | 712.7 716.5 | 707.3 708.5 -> 0.04 mag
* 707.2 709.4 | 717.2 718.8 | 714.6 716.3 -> 0.02 mag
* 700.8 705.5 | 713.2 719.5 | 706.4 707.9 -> 0.06 mag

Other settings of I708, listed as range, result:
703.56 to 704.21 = 4.95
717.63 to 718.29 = 4.3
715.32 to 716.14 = 4.57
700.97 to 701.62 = 4.96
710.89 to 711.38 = 4.57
